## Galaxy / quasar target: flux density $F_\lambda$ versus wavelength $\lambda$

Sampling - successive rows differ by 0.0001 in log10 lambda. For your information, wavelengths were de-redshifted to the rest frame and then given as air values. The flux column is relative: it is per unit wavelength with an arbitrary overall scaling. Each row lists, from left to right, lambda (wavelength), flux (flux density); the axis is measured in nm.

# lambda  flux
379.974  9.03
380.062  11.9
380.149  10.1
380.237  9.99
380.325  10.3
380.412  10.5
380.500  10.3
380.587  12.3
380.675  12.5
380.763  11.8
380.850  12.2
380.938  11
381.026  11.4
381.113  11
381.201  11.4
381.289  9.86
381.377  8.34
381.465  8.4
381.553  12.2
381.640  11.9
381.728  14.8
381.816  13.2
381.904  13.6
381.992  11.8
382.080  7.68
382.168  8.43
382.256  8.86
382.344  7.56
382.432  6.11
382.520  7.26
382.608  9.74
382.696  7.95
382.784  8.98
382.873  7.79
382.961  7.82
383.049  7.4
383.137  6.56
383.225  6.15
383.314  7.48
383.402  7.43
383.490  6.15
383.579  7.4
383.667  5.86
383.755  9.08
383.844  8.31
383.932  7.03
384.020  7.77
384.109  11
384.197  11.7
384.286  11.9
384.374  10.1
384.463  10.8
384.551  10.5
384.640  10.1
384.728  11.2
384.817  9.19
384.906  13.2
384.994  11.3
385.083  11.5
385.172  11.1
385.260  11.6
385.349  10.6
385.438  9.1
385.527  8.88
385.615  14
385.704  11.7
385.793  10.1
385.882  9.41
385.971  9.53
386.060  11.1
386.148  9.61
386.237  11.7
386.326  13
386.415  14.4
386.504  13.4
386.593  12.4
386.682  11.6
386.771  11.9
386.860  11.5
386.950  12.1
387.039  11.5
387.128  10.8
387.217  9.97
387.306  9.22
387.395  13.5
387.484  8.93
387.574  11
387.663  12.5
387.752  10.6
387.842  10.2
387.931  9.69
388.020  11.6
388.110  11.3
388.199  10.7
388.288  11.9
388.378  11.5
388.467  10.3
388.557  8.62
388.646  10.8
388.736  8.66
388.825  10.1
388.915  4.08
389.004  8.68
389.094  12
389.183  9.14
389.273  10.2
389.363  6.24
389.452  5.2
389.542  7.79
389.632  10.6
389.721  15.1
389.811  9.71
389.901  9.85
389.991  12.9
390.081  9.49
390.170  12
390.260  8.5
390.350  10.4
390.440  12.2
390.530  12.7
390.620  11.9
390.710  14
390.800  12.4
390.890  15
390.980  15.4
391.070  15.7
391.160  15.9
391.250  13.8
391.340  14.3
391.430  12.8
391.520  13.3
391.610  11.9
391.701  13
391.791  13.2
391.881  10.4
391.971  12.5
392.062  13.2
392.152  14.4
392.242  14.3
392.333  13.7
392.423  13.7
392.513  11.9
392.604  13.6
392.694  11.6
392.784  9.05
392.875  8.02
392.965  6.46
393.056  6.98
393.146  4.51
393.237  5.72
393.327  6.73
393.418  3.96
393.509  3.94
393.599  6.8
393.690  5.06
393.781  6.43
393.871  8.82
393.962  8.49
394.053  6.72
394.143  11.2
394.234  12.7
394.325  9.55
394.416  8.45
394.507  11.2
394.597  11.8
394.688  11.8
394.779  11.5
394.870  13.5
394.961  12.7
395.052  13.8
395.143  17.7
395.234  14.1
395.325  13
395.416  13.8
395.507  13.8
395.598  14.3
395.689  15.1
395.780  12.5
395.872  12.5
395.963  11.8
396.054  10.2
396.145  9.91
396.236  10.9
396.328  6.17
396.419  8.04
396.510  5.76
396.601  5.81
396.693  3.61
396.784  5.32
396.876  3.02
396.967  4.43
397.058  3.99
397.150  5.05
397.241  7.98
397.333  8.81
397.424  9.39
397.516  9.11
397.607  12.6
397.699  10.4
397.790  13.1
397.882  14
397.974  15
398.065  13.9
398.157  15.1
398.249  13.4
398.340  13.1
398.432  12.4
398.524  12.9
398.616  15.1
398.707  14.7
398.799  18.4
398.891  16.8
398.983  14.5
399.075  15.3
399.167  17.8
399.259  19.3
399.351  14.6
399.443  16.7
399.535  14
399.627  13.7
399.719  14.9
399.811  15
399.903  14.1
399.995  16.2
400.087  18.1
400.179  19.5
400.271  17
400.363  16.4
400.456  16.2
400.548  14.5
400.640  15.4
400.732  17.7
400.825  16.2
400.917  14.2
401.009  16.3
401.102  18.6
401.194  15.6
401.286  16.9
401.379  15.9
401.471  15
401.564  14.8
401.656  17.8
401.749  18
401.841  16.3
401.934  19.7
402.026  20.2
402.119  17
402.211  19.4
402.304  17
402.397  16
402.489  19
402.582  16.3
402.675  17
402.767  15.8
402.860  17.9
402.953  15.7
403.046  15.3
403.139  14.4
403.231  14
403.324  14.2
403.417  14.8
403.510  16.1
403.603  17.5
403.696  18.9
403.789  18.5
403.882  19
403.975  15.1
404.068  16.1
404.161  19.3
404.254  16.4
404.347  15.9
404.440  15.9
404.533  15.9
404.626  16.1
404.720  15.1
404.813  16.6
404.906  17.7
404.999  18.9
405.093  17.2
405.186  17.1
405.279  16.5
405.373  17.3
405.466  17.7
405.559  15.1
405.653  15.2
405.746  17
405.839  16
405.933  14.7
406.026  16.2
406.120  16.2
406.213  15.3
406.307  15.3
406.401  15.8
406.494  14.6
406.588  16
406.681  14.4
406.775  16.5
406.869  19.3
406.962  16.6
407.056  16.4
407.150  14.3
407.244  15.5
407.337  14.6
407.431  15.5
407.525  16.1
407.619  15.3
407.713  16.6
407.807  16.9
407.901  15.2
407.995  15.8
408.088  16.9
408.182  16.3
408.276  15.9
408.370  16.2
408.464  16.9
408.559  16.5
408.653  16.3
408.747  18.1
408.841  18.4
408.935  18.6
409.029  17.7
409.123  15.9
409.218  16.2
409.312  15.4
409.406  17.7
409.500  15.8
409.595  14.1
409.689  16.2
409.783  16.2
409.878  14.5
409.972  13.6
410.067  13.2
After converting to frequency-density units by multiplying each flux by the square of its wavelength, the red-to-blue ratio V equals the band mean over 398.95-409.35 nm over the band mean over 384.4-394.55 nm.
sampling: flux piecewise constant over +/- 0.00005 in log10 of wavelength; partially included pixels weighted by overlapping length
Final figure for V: 1.65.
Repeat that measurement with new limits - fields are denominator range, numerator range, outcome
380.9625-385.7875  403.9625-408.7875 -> 1.88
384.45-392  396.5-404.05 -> 1.38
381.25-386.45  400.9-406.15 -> 1.88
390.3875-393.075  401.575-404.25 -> 1.42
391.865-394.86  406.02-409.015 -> 1.82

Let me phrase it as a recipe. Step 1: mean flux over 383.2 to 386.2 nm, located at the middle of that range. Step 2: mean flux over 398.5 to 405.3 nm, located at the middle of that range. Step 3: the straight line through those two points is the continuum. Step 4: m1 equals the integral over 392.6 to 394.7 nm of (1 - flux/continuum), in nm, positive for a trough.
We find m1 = 0.811 nm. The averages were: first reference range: 9.79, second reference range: 16.5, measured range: 8.16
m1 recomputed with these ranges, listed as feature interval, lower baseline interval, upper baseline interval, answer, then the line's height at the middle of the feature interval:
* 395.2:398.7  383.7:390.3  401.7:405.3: 0.928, 14.3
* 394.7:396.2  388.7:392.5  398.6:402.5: 0.099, 14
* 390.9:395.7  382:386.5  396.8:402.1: 0.431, 12.4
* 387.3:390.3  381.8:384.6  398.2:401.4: 0.260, 11.1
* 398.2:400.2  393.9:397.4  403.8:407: -0.496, 12.4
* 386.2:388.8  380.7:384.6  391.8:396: -0.317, 9.99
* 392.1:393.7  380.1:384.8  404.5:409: 0.443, 12.5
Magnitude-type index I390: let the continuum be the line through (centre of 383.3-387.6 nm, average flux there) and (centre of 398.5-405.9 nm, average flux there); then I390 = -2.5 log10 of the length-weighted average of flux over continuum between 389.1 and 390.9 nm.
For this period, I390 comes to 0.13 mag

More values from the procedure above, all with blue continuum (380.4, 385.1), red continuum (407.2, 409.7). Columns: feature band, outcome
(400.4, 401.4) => -0.125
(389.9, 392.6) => -0.085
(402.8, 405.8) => -0.086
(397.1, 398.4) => 0.183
